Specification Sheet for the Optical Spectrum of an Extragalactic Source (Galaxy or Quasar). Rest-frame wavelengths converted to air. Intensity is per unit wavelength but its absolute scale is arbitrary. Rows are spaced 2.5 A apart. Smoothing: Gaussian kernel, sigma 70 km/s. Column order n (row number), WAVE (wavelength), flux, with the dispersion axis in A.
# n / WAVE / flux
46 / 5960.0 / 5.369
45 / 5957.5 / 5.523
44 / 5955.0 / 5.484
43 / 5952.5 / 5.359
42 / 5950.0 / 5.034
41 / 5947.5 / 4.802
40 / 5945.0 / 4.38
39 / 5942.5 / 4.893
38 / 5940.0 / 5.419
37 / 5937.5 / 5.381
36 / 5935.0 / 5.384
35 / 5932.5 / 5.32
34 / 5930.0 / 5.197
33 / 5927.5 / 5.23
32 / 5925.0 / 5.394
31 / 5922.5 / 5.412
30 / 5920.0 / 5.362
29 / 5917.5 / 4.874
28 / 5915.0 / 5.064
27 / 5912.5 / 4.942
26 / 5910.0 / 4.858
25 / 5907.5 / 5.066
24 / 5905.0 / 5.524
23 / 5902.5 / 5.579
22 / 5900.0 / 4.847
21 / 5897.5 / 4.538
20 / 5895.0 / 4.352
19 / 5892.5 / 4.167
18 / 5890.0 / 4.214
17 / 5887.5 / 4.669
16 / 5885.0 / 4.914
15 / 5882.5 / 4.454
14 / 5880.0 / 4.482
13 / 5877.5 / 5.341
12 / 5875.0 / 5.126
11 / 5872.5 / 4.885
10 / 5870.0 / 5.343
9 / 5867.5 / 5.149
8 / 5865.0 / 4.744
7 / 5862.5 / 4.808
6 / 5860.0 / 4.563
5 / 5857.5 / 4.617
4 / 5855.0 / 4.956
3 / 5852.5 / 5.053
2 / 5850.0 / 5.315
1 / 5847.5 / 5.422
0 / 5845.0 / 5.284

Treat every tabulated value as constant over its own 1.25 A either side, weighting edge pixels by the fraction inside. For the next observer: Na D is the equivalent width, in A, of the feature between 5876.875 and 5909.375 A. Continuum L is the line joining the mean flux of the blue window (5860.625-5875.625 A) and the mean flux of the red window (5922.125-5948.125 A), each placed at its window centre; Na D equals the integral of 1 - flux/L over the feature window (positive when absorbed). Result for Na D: 1.8 A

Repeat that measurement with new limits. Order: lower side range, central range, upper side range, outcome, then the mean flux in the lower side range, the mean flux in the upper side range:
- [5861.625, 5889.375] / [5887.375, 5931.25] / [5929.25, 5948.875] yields 0.3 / 4.89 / 5.09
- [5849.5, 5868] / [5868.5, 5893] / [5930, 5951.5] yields 0.7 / 4.87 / 5.09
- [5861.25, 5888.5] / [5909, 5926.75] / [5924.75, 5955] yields -0.2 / 4.9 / 5.16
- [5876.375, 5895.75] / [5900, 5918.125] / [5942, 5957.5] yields -1.4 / 4.57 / 5.04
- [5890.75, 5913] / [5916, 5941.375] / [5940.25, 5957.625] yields -1.6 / 4.86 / 5.06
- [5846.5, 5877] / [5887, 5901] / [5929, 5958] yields 1.7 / 5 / 5.17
